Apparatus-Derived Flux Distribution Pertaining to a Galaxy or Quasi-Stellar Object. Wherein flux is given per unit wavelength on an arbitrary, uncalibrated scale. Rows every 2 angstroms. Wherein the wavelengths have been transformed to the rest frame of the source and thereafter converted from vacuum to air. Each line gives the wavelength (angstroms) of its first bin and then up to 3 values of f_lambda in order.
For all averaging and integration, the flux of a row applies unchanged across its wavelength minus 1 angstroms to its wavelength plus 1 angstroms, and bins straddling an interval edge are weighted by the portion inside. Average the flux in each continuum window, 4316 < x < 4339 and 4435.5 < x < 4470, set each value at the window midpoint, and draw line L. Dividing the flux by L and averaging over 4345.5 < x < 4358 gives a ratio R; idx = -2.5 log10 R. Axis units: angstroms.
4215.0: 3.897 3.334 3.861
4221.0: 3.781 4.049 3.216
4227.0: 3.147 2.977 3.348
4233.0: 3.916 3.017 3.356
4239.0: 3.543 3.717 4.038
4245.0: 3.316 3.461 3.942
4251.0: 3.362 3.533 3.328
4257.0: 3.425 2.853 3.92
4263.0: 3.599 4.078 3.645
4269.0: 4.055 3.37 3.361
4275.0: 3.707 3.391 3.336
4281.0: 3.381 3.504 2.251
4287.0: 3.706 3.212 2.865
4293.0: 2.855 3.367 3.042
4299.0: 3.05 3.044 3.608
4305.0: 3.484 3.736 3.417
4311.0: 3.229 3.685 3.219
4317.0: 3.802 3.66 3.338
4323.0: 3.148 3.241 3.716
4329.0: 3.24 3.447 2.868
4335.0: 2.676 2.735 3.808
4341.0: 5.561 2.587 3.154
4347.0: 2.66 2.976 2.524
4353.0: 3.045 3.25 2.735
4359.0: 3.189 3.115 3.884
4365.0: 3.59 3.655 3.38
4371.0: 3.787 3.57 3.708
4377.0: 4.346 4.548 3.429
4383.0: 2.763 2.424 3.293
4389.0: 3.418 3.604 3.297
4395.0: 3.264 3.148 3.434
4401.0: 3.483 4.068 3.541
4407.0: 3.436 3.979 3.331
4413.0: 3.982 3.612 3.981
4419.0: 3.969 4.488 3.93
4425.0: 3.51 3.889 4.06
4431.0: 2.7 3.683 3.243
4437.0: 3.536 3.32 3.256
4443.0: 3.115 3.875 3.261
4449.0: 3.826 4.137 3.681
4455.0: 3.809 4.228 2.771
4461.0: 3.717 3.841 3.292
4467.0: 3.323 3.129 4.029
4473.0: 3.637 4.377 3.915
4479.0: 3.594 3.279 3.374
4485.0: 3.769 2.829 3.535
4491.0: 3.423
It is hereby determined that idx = 0.16 mag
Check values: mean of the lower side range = 3.28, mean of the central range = 2.88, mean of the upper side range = 3.53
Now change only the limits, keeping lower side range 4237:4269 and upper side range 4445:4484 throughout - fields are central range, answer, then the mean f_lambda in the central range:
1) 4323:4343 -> 0.06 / 3.42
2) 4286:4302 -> 0.15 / 3.14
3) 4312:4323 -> 0.03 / 3.51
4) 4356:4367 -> 0.09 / 3.33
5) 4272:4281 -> 0.05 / 3.44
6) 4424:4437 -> 0.04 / 3.52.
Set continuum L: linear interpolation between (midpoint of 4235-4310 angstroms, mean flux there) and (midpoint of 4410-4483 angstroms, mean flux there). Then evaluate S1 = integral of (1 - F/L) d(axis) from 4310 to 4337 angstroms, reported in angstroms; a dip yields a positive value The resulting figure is 1.4 angstroms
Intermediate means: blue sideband 3.42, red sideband 3.64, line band 3.31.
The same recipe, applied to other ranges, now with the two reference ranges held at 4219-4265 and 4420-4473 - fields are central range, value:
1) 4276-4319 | 2.9 angstroms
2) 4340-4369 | 2.3 angstroms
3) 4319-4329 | 0.5 angstroms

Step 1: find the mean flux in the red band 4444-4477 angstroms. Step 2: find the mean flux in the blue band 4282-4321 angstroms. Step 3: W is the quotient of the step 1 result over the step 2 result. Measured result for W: 1.1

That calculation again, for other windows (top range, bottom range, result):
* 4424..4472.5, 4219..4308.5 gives 1.03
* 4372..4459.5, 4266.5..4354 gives 1.09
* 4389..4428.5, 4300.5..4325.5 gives 1.07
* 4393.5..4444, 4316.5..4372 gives 1.09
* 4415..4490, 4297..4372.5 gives 1.09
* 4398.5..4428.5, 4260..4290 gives 1.08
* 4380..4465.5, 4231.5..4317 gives 1.04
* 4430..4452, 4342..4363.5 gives 1.15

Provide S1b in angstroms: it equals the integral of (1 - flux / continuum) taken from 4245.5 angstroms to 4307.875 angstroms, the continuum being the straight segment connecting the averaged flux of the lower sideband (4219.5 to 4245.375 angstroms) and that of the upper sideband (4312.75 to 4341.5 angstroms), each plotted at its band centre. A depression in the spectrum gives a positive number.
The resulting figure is 1.3 angstroms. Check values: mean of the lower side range 3.51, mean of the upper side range 3.43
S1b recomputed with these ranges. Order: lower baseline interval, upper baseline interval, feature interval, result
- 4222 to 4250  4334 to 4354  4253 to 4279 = -1.1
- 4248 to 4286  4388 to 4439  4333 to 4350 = 1.4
